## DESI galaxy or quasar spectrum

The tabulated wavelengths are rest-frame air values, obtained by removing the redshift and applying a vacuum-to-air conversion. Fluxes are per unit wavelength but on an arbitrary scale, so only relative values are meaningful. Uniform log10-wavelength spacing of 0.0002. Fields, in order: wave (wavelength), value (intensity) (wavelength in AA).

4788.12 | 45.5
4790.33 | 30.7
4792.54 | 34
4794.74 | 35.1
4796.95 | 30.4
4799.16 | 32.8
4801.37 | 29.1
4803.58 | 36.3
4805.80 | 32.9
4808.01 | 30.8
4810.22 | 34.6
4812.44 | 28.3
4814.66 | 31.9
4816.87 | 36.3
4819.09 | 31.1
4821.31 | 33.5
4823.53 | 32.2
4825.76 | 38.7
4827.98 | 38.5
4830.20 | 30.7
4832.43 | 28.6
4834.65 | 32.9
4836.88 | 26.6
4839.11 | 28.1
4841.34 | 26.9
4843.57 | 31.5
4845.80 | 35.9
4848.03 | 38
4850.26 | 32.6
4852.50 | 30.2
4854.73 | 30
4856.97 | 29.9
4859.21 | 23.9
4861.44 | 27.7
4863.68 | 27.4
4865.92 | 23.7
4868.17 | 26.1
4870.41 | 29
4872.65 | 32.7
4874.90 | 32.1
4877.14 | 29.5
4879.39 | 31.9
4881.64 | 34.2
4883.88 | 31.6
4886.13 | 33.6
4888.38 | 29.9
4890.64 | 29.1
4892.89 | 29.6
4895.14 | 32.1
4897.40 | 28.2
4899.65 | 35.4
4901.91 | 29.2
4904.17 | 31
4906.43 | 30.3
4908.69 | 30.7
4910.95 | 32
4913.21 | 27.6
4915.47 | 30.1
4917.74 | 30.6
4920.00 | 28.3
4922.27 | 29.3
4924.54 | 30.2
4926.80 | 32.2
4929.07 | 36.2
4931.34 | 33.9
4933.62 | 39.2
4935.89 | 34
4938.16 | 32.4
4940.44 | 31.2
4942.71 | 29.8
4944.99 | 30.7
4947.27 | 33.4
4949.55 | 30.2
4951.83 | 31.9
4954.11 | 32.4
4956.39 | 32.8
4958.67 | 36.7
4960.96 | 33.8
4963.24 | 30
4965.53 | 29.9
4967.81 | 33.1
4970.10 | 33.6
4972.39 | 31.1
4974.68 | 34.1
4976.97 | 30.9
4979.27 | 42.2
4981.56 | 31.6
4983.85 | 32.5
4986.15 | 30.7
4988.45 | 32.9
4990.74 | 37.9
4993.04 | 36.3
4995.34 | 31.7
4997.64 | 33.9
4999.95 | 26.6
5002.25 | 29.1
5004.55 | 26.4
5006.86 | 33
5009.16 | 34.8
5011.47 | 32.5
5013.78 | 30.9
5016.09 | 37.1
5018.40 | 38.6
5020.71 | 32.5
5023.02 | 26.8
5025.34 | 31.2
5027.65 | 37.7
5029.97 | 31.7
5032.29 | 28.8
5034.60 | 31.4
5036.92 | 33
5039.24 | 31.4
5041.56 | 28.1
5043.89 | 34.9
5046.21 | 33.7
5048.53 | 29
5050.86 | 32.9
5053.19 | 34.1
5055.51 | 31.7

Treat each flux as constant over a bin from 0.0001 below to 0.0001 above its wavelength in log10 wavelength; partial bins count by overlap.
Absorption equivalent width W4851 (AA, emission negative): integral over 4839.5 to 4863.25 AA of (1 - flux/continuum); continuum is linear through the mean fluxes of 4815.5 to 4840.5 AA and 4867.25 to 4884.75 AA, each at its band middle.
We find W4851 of 0.9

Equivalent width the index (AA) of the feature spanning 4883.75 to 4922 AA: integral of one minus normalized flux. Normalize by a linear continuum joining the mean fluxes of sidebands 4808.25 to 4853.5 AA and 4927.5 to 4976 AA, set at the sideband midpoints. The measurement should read 2.5 AA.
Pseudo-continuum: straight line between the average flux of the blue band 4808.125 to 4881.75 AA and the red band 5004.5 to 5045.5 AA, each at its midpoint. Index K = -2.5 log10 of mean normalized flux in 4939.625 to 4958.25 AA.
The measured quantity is 0.00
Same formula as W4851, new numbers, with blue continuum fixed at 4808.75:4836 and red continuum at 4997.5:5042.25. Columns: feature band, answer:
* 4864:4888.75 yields 1.79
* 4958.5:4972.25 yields -0.14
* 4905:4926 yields 1.61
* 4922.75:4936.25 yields -0.72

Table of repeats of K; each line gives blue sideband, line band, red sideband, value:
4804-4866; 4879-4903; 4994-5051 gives 0.01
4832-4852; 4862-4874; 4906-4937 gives 0.13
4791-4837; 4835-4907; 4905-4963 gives 0.07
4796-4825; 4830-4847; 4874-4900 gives 0.06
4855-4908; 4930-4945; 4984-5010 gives -0.08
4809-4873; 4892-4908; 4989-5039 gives 0.02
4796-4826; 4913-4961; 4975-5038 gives 0.02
